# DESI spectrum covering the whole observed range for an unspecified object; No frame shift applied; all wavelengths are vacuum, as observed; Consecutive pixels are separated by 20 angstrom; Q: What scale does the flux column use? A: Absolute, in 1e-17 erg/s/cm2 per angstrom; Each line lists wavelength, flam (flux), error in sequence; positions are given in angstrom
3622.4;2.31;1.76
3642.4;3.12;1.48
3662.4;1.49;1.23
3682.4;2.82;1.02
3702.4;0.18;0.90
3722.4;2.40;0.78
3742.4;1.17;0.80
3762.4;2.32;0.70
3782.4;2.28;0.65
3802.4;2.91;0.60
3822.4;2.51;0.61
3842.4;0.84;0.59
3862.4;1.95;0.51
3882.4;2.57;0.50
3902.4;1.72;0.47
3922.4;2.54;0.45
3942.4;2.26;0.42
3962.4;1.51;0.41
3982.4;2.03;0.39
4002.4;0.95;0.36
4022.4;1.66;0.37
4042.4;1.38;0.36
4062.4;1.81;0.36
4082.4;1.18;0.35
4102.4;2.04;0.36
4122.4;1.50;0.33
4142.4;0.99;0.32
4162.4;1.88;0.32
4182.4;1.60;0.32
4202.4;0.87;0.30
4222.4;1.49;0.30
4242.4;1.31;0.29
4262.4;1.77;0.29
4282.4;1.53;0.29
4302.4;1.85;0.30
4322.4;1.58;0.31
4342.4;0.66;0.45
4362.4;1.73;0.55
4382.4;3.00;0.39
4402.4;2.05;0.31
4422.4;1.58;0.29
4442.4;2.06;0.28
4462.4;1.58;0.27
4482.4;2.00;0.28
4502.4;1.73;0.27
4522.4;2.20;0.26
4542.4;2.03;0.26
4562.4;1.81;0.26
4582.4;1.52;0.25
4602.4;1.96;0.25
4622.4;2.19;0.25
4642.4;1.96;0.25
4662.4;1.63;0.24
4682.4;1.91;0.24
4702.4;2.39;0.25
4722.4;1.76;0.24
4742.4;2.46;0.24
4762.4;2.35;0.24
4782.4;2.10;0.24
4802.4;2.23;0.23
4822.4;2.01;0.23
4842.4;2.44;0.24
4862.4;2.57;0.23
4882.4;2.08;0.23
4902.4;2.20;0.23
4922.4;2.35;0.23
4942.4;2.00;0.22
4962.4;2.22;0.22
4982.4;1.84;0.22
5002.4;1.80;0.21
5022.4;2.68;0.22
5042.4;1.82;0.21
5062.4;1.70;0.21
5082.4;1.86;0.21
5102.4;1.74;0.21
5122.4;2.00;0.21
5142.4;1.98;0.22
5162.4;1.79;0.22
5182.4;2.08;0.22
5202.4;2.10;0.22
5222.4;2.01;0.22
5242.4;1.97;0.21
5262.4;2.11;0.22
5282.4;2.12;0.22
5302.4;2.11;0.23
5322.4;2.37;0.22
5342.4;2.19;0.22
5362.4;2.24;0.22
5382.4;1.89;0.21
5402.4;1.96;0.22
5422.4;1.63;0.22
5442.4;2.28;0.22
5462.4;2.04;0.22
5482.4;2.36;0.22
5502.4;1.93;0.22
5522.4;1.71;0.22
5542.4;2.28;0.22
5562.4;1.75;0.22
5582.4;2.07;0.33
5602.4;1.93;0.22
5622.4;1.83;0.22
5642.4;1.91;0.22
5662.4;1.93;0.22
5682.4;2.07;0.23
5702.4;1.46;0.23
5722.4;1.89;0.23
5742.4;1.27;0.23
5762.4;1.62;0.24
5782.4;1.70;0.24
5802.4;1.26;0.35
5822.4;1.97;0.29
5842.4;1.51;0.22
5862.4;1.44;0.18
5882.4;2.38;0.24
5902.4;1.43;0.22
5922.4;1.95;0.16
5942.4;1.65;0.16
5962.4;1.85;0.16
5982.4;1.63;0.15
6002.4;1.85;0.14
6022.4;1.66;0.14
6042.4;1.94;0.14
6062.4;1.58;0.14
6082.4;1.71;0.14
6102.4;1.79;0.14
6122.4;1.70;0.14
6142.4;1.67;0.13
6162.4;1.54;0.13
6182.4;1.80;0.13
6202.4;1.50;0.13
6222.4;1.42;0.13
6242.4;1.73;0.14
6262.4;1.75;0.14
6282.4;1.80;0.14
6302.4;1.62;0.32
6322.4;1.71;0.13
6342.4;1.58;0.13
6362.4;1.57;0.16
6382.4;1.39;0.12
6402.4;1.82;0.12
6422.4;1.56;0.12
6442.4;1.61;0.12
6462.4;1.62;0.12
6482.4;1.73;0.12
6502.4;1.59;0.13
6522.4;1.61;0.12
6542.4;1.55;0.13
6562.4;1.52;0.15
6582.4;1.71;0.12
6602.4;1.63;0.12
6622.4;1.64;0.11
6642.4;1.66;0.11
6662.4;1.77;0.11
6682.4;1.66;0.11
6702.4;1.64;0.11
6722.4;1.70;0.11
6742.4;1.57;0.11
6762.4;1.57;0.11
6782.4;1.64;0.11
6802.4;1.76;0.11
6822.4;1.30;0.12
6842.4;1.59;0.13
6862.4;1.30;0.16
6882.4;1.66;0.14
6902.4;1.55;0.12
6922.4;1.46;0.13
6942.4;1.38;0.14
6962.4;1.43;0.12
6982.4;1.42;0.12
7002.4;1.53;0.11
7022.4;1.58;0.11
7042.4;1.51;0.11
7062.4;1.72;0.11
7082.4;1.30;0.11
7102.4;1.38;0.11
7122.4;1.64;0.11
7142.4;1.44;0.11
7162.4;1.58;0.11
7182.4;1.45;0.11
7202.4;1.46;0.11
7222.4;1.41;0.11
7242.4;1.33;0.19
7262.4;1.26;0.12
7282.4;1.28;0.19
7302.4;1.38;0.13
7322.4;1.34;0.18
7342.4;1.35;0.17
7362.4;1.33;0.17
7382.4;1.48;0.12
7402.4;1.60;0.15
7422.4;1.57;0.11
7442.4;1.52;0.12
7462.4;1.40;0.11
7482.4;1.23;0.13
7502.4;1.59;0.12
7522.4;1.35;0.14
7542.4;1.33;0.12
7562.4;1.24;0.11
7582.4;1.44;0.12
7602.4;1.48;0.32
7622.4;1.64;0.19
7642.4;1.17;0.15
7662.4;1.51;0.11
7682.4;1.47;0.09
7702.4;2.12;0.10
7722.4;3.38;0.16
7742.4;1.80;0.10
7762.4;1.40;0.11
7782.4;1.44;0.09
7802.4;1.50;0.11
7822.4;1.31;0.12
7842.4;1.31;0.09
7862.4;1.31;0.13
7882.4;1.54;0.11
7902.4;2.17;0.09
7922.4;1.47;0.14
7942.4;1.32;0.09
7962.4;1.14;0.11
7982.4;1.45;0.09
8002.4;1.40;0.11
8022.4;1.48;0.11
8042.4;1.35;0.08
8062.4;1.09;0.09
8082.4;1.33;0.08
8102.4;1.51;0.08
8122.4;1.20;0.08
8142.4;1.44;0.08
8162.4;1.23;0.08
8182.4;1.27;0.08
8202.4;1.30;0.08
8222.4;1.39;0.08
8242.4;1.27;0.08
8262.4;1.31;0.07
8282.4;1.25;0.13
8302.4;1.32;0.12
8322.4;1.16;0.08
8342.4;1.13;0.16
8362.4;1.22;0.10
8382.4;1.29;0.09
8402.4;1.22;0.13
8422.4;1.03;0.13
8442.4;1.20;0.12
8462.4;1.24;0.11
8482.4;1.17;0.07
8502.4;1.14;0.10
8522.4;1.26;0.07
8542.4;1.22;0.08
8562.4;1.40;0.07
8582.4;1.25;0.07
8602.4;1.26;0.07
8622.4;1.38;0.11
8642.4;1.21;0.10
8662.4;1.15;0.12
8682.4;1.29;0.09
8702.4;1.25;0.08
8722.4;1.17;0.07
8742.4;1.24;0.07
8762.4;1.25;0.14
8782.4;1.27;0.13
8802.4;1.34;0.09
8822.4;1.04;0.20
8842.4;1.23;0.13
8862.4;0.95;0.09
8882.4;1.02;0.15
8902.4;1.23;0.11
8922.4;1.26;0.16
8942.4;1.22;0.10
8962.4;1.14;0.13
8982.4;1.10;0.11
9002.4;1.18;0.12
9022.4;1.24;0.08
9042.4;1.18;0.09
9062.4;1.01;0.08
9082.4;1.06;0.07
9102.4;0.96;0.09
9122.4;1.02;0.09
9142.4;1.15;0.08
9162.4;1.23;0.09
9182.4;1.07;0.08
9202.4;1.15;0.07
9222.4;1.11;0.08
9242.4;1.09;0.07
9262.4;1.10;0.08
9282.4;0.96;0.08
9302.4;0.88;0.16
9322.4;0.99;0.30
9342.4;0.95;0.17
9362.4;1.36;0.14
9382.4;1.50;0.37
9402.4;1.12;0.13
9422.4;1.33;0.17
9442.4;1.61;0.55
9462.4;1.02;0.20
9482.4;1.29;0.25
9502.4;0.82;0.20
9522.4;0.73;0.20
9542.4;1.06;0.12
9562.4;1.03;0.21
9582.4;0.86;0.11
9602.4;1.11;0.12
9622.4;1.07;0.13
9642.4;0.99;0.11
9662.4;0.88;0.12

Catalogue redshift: 0.18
